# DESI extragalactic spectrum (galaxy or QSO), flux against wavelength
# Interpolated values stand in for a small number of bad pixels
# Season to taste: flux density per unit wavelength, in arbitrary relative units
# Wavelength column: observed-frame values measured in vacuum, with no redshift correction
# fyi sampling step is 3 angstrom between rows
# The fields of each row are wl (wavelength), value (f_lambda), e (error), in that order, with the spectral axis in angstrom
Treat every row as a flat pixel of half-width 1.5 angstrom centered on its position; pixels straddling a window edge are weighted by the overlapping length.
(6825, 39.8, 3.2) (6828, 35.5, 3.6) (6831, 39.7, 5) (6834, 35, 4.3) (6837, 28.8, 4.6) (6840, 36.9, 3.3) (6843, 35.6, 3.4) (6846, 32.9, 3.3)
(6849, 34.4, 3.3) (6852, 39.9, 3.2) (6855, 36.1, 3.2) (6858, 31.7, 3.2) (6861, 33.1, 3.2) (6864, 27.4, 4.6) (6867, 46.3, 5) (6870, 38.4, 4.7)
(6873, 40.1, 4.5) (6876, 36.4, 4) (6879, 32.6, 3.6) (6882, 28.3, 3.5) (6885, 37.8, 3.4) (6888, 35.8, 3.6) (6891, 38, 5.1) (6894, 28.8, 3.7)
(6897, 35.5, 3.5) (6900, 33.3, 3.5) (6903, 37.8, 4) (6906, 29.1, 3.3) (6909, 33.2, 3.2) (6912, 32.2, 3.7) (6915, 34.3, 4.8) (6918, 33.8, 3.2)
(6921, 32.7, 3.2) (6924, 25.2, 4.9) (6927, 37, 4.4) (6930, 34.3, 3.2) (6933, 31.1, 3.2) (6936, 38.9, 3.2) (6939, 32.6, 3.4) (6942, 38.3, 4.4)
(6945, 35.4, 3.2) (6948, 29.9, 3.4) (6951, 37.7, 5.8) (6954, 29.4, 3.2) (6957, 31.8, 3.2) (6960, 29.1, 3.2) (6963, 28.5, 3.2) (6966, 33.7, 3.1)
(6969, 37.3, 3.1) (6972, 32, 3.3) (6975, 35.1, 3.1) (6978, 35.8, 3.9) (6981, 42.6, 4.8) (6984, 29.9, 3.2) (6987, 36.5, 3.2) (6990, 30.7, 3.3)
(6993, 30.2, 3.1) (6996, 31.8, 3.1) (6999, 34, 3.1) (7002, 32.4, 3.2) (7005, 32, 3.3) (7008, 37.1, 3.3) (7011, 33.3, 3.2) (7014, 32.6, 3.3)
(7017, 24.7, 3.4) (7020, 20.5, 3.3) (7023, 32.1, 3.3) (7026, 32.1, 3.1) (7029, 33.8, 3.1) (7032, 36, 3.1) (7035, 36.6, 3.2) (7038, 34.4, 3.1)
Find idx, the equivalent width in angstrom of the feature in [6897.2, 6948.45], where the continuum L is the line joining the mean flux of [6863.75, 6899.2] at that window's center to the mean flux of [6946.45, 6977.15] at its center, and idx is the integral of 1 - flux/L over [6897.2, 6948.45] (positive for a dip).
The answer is 0.7 angstrom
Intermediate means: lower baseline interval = 35.7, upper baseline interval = 32.5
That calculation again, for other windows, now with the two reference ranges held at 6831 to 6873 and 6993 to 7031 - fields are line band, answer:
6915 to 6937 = 0.22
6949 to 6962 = 0.41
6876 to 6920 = 0.76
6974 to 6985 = -1.35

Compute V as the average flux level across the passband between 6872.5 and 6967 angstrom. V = 33.4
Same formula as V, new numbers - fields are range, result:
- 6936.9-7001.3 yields 33.5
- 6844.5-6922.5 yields 34.6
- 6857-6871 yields 35.4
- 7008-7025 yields 29.5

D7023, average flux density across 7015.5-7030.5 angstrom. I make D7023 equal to 28.6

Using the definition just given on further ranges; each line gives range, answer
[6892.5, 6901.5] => 32.5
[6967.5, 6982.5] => 36.6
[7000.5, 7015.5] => 33.5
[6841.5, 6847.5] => 34.2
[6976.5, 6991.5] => 35.1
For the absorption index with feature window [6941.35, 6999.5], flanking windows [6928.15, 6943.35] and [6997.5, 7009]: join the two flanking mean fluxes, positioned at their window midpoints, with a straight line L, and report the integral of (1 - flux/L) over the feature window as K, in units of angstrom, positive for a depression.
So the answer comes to 1.64 angstrom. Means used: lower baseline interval 35.1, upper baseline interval 33.7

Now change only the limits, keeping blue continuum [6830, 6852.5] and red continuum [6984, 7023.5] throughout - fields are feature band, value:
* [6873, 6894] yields -0.4 angstrom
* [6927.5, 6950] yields -1.2 angstrom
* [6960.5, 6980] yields -1.0 angstrom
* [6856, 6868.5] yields 0.0 angstrom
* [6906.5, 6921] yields 0.2 angstrom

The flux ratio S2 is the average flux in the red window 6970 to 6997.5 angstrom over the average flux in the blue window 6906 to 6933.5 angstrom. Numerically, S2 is 1.0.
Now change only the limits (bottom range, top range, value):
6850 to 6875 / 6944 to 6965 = 0.87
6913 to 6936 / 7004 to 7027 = 0.92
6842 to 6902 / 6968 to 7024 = 0.93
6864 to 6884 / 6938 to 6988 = 0.93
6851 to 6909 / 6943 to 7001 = 0.95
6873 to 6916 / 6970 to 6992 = 1.02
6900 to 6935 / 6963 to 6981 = 1.06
